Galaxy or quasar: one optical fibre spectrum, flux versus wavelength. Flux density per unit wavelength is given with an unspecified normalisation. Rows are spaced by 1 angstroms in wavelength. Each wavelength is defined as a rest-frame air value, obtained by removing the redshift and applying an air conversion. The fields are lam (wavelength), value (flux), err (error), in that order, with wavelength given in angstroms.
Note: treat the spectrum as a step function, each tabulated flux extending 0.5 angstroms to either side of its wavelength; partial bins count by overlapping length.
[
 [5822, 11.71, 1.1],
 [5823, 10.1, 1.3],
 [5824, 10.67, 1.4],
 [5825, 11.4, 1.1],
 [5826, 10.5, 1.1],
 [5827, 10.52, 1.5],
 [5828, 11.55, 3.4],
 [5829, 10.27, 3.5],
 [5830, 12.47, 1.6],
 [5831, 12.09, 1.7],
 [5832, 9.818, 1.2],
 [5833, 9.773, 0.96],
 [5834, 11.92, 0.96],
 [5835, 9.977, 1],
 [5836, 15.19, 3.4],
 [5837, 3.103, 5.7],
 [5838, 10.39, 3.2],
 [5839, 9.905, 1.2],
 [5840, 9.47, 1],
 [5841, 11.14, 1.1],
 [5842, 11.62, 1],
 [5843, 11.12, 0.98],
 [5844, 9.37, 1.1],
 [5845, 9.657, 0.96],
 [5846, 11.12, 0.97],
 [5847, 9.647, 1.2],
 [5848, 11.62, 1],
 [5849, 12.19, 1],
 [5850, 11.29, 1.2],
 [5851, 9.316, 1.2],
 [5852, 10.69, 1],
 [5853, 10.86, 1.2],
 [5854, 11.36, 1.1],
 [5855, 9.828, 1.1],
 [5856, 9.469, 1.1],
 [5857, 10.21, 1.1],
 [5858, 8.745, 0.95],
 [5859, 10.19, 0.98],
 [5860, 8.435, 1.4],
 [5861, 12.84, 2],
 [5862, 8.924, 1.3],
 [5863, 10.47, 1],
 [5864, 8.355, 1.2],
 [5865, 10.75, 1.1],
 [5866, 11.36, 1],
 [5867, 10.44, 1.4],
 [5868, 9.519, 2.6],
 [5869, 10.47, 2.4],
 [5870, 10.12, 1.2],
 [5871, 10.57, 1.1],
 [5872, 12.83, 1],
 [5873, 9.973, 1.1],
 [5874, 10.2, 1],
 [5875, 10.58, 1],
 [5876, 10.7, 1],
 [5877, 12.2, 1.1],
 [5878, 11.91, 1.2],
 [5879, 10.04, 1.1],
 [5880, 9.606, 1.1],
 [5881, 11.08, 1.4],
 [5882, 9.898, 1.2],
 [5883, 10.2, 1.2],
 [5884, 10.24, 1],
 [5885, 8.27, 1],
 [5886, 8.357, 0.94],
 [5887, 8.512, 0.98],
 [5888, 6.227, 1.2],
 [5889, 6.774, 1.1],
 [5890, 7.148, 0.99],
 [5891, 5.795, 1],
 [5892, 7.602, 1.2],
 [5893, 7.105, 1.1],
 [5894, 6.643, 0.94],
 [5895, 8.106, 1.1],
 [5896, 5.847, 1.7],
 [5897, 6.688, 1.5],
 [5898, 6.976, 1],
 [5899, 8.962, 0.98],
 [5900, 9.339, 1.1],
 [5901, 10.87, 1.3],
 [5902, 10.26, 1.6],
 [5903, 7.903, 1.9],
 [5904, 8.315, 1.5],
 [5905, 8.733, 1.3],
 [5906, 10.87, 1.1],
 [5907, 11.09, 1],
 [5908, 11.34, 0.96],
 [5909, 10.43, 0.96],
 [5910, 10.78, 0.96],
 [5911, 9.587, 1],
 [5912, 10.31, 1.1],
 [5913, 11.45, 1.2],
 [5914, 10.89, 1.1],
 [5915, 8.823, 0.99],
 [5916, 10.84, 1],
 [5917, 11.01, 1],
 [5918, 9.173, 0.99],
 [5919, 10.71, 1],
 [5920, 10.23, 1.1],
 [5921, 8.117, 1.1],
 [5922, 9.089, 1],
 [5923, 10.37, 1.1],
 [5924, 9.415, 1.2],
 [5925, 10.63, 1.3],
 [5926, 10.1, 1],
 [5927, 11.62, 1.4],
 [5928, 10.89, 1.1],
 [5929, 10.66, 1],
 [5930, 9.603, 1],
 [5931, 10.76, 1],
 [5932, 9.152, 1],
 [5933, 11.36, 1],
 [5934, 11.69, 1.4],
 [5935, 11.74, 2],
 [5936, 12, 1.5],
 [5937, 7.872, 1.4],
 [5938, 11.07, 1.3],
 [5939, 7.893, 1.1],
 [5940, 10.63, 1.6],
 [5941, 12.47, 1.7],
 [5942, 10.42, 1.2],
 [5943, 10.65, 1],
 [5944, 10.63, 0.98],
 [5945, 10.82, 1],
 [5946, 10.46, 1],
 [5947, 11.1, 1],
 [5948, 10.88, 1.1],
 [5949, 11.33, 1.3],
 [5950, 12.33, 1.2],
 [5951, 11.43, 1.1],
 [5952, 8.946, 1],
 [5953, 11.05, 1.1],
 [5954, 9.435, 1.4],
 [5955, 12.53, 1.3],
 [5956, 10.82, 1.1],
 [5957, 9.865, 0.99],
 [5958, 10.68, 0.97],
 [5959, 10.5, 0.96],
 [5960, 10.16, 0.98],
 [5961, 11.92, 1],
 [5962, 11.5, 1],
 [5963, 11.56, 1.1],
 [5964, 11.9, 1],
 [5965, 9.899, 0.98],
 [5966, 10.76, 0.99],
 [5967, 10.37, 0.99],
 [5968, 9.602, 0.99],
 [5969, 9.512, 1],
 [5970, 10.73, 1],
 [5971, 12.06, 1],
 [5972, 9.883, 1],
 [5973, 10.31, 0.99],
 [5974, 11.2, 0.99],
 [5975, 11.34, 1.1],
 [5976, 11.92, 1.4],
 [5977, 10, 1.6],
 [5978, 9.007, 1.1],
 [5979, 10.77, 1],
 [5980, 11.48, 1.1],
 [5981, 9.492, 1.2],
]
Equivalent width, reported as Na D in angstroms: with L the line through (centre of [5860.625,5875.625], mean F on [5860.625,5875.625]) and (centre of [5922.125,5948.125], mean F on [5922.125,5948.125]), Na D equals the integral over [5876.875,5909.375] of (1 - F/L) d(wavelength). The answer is 5.1 angstroms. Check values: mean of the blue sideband 10.5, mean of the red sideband 10.5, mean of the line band 8.84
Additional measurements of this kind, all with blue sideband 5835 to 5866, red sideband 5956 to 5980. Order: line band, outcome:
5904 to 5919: 0.23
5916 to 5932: 0.58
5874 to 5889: 0.89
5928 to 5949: -0.07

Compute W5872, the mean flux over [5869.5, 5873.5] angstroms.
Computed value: 10.9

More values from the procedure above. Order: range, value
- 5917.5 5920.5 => 10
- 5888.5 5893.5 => 6.88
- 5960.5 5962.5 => 11.7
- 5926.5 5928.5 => 11.3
